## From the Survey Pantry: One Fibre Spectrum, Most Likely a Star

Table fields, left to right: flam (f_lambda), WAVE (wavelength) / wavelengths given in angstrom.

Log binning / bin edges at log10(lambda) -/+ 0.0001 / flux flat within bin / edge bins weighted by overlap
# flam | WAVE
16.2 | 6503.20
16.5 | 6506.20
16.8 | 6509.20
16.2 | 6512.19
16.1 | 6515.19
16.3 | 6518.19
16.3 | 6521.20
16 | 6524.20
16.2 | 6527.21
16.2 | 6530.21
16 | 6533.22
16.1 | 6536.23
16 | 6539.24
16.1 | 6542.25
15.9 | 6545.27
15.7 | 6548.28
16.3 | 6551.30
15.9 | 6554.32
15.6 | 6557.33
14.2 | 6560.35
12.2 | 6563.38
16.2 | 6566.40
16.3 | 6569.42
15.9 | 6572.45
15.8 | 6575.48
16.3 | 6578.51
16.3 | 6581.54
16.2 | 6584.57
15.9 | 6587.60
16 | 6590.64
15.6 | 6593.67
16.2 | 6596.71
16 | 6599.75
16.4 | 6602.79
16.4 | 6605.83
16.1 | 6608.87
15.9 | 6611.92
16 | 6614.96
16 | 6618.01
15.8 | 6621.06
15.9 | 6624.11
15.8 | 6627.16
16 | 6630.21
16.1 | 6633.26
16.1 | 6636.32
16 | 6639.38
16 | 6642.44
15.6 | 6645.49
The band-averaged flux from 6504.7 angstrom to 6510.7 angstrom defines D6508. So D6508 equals 16.7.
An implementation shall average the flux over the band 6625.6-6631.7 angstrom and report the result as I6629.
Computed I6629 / 15.9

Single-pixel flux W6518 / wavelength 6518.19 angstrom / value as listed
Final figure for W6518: 16.3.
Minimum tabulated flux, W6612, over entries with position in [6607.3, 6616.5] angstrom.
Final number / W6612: 15.9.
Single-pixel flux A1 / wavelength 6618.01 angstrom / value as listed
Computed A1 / 16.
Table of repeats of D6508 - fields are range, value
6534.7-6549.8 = 16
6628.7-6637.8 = 16.1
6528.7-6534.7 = 16.1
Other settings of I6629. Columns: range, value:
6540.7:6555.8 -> 16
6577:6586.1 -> 16.3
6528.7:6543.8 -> 16.1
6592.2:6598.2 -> 15.9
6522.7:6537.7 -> 16.1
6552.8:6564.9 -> 14.5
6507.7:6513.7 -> 16.5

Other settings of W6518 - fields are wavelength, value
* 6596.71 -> 16.2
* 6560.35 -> 14.2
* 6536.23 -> 16.1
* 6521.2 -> 16.3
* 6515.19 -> 16.1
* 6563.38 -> 12.2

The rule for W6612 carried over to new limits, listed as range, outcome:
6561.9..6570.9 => 12.2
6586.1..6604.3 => 15.6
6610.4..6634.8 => 15.8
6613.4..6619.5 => 16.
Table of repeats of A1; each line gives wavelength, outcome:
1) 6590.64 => 16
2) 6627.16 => 15.8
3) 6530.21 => 16.2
